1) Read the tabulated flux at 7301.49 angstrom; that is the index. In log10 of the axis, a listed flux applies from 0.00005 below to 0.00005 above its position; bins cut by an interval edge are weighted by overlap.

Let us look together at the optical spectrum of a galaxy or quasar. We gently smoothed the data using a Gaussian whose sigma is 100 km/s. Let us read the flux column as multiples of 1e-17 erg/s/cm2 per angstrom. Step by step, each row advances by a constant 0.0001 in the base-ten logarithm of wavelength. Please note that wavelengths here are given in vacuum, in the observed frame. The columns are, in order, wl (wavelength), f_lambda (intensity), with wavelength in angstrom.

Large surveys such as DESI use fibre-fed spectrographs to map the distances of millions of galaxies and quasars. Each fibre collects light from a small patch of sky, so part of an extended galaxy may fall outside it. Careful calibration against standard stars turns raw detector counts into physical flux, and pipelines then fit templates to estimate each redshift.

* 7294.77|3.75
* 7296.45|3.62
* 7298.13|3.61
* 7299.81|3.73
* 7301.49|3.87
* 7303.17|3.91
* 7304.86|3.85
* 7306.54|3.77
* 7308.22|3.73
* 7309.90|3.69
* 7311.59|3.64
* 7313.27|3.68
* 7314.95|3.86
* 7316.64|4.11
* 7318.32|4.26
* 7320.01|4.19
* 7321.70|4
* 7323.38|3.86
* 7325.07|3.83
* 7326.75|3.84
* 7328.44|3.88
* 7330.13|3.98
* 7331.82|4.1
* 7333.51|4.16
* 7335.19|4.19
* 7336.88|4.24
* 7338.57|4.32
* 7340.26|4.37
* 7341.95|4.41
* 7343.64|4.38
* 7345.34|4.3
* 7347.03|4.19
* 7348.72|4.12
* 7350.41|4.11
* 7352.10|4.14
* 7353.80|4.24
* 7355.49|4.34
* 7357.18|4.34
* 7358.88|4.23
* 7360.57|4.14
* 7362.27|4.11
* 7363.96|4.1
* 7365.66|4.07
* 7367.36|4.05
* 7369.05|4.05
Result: 3.87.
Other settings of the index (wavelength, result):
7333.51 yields 4.16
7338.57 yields 4.32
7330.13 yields 3.98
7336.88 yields 4.24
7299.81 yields 3.73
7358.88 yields 4.23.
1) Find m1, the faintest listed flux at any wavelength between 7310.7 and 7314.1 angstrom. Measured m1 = 3.64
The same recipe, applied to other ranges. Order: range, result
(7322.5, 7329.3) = 3.83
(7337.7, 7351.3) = 4.11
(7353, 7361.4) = 4.14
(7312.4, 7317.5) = 3.68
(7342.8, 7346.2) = 4.3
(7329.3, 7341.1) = 3.98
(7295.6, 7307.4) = 3.61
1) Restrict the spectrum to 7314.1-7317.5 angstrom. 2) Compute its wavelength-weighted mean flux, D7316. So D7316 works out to 3.99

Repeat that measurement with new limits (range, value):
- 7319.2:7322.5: 4.09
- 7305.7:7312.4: 3.71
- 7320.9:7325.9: 3.9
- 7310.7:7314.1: 3.66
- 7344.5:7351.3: 4.18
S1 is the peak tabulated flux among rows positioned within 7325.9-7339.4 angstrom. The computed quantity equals 4.32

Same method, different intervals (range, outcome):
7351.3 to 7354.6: 4.24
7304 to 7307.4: 3.85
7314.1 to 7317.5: 4.11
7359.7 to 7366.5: 4.14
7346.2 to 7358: 4.34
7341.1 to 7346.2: 4.41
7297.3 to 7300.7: 3.73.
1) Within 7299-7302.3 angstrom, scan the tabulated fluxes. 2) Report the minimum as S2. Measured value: 3.73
